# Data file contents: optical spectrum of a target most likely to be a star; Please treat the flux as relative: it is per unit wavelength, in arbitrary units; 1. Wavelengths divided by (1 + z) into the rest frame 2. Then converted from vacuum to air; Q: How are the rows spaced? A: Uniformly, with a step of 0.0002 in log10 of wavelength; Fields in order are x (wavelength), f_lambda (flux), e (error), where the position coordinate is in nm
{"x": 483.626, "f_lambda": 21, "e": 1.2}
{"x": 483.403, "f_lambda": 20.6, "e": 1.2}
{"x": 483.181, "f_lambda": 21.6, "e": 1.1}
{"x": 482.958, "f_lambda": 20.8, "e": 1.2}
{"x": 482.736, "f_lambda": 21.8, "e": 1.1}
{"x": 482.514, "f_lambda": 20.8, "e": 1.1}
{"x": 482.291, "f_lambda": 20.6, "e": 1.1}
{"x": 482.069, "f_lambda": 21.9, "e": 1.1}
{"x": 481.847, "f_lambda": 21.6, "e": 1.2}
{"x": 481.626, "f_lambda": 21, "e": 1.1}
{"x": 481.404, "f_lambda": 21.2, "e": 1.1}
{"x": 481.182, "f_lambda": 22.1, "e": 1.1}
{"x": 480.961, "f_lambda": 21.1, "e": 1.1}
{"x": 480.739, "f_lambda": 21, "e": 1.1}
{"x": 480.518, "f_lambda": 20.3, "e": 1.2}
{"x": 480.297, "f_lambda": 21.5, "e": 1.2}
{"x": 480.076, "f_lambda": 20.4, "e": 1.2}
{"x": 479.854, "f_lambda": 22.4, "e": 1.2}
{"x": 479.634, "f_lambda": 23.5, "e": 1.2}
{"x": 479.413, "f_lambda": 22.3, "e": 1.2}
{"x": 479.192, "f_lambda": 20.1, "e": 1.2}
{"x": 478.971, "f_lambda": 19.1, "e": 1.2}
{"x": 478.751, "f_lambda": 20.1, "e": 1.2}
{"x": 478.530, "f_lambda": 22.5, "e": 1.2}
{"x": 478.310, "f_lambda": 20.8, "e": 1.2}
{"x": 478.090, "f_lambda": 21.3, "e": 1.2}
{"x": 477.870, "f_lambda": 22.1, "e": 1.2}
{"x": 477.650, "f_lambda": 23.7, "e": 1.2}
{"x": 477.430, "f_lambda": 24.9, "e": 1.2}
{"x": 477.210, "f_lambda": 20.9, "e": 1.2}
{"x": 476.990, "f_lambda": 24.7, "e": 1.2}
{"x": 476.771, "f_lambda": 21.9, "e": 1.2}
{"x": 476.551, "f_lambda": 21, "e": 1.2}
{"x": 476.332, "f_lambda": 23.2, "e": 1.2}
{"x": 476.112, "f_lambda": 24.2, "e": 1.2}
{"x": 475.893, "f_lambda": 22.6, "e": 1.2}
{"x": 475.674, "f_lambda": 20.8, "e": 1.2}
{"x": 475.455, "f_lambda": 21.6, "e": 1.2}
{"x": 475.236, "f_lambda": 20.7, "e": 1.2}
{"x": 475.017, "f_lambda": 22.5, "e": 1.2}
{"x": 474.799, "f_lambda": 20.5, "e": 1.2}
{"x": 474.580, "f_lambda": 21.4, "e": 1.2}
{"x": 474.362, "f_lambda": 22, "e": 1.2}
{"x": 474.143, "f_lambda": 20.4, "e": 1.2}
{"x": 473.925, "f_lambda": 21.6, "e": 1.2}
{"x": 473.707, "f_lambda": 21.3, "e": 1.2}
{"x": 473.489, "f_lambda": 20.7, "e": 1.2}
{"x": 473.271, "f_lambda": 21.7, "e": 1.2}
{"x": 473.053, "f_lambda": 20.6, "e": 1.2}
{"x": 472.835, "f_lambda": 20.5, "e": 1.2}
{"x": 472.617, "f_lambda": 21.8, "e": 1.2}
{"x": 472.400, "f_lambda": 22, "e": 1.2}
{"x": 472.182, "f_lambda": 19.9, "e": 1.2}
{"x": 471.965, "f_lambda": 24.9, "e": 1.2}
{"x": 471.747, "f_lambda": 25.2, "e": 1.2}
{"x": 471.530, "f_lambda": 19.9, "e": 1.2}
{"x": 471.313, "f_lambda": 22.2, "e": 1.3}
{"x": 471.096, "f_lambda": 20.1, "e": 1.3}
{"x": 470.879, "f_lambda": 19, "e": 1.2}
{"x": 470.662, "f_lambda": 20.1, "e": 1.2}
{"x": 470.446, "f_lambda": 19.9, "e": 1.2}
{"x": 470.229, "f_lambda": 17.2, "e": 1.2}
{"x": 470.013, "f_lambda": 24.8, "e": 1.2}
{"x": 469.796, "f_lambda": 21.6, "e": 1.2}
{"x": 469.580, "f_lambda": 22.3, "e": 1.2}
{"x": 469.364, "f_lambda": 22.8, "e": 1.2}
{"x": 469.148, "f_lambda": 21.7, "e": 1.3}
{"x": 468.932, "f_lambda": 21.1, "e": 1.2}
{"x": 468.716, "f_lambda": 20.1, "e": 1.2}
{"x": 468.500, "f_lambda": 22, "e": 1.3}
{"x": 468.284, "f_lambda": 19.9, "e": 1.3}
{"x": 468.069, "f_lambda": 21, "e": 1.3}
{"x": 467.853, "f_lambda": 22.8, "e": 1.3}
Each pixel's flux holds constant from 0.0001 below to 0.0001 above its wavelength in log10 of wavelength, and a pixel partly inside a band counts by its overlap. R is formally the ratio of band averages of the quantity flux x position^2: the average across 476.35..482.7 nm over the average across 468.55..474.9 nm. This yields 1.05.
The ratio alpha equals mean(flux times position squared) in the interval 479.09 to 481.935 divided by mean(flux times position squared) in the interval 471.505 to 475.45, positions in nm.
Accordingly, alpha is 1.02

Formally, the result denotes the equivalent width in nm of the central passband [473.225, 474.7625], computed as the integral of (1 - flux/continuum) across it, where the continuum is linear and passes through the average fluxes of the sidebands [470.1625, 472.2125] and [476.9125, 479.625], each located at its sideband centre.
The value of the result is 0.01 nm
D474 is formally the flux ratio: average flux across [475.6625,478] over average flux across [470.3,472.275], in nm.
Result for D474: 1.08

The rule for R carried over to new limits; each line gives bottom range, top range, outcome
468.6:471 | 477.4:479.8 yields 1.08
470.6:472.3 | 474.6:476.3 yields 1.04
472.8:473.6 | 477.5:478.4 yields 1.08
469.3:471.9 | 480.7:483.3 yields 1.05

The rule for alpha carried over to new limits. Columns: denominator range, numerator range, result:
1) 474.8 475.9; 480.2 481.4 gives 1.01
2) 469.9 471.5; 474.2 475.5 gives 1.07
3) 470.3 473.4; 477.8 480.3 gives 1.04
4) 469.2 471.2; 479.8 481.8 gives 1.06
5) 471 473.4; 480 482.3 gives 1.01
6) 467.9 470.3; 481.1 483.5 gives 1.05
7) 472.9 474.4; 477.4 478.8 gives 1.07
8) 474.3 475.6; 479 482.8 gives 1.02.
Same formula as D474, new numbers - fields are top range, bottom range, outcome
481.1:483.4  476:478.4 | 0.94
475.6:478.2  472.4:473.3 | 1.07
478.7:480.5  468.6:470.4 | 0.99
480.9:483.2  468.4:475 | 1.00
